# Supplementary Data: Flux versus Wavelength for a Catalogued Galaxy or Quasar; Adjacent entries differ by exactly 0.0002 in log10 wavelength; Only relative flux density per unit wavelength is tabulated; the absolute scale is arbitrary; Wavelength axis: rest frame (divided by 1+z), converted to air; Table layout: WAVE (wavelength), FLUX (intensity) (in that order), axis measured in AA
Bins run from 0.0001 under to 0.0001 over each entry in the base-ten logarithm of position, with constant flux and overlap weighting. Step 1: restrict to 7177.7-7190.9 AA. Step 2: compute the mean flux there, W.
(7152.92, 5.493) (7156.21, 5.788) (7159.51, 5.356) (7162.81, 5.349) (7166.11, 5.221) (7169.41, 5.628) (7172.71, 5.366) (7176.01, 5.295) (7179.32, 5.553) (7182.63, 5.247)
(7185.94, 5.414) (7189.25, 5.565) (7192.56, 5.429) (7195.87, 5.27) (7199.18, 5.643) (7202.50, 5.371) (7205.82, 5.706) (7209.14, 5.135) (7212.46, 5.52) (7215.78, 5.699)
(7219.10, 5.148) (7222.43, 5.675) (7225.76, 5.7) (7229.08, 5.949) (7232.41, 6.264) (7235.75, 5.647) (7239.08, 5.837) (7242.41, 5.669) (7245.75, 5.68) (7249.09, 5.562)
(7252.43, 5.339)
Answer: 5.44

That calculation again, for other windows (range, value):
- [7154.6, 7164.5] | 5.49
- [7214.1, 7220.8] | 5.43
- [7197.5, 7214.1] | 5.47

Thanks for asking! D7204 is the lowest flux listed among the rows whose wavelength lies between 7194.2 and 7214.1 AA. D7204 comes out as 5.135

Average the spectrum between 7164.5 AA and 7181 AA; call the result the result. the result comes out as 5.41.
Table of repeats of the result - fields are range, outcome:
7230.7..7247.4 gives 5.82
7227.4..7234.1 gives 6.1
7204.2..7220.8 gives 5.44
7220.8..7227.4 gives 5.68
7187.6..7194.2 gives 5.5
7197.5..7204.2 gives 5.51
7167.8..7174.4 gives 5.5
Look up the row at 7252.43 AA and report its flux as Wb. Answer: 5.339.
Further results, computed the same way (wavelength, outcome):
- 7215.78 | 5.699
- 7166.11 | 5.221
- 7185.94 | 5.414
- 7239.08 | 5.837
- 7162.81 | 5.349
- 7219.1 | 5.148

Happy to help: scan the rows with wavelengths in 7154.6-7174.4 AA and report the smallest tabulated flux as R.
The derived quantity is 5.221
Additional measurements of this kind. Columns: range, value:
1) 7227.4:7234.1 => 5.949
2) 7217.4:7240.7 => 5.148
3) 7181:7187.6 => 5.247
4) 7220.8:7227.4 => 5.675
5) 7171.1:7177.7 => 5.295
